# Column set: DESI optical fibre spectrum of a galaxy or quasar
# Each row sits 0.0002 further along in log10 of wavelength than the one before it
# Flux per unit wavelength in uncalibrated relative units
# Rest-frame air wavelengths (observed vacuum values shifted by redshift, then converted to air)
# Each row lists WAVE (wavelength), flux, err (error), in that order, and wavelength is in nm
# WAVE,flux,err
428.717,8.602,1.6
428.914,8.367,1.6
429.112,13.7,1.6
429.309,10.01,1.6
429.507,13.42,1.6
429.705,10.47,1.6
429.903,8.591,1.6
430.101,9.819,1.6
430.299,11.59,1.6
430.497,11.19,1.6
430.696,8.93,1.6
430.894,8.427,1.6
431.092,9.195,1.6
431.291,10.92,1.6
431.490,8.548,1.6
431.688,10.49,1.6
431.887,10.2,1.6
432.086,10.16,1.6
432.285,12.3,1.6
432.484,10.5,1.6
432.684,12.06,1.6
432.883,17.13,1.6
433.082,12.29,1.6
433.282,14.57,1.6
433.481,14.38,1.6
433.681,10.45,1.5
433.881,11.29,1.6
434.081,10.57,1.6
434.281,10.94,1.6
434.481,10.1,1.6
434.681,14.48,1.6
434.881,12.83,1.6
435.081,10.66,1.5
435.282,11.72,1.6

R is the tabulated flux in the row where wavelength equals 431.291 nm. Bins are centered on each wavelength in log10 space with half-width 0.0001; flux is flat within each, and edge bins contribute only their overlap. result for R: 10.92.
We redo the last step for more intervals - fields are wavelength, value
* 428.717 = 8.602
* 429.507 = 13.42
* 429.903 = 8.591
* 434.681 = 14.48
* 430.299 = 11.59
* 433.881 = 11.29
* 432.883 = 17.13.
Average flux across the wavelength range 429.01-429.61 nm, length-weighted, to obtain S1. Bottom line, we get 12.3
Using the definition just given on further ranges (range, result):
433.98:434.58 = 10.5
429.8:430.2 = 9.22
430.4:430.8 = 10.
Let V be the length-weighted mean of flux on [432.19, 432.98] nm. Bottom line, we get 13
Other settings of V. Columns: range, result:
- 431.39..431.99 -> 9.75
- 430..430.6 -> 10.8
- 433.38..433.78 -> 12.4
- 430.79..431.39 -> 9.52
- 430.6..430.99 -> 8.69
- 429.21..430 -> 10.6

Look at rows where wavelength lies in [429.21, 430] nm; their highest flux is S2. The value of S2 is 13.42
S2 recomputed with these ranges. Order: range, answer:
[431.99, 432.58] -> 12.3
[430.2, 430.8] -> 11.59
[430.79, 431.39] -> 10.92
